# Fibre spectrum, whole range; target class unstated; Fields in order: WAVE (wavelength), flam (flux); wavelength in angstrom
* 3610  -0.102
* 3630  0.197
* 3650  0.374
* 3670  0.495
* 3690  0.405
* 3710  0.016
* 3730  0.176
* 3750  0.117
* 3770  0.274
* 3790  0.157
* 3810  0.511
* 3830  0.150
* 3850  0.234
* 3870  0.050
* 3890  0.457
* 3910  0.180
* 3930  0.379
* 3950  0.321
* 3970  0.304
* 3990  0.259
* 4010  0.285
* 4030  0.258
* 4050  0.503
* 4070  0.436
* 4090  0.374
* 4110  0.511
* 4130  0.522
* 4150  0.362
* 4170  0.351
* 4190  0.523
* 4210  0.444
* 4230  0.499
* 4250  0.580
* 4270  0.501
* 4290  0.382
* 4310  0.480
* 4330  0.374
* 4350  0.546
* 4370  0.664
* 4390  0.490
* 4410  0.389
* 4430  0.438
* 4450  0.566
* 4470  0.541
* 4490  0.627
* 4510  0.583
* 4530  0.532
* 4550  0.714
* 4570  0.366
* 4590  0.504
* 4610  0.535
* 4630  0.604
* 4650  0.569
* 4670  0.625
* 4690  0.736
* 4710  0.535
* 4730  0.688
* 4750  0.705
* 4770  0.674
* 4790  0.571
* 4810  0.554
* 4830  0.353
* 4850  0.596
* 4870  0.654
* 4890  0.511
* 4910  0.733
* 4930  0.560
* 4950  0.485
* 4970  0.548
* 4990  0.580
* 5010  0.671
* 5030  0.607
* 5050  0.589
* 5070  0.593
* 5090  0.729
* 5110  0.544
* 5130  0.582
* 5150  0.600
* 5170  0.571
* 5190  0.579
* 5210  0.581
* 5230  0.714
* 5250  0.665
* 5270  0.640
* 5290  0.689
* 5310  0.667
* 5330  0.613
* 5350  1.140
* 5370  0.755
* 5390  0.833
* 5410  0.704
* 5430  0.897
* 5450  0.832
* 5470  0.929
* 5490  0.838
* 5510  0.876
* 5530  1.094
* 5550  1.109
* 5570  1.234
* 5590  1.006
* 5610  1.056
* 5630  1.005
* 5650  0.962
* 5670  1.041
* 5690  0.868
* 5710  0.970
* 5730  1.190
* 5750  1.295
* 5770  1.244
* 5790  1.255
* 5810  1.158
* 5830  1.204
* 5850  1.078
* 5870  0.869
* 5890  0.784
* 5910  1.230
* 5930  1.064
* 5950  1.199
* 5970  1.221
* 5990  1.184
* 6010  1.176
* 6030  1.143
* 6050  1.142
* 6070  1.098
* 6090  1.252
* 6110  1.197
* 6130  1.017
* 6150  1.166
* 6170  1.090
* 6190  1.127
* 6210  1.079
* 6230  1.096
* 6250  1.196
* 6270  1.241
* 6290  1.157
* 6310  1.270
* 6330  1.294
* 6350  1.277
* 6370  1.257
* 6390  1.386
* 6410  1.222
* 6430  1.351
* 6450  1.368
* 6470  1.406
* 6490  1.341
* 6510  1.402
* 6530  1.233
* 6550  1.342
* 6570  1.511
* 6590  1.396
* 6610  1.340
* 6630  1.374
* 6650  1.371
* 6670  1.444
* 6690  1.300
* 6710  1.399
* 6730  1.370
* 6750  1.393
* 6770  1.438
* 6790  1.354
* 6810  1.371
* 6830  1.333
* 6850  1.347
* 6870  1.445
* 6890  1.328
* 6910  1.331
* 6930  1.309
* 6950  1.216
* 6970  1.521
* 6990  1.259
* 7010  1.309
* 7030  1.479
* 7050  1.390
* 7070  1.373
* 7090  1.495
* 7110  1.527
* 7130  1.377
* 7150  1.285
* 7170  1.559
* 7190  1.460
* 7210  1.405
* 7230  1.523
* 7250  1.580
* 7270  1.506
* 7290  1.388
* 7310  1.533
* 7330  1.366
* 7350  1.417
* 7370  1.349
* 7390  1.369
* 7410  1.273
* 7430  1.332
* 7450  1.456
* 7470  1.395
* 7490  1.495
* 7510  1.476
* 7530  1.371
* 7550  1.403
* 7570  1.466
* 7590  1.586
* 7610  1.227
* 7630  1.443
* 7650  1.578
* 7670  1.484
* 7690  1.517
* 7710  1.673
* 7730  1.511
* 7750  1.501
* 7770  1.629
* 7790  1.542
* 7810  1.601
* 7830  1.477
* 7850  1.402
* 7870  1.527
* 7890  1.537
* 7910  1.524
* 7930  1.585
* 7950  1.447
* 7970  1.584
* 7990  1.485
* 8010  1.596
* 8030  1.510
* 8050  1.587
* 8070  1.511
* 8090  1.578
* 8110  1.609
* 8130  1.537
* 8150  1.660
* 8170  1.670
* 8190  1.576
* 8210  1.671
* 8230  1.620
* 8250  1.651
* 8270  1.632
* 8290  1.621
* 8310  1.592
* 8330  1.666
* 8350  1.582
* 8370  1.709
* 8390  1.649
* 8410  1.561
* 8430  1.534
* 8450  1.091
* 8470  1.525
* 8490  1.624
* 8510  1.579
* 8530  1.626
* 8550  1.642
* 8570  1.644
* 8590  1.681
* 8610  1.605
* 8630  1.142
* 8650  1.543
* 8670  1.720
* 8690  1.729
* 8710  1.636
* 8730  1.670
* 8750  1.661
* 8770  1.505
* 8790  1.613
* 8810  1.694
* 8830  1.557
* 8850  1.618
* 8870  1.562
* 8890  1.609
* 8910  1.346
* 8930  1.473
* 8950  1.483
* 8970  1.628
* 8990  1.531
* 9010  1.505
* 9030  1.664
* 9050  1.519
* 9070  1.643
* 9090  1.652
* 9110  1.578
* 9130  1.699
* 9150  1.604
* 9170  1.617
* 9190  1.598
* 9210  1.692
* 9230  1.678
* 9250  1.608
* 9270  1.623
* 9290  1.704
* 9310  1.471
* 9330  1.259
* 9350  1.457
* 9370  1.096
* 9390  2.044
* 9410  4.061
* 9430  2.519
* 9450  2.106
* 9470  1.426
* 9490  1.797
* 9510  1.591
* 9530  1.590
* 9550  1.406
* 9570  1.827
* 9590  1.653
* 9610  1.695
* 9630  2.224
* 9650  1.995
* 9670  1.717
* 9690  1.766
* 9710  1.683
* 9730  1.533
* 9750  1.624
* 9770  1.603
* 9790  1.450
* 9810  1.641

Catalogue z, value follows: 0.434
